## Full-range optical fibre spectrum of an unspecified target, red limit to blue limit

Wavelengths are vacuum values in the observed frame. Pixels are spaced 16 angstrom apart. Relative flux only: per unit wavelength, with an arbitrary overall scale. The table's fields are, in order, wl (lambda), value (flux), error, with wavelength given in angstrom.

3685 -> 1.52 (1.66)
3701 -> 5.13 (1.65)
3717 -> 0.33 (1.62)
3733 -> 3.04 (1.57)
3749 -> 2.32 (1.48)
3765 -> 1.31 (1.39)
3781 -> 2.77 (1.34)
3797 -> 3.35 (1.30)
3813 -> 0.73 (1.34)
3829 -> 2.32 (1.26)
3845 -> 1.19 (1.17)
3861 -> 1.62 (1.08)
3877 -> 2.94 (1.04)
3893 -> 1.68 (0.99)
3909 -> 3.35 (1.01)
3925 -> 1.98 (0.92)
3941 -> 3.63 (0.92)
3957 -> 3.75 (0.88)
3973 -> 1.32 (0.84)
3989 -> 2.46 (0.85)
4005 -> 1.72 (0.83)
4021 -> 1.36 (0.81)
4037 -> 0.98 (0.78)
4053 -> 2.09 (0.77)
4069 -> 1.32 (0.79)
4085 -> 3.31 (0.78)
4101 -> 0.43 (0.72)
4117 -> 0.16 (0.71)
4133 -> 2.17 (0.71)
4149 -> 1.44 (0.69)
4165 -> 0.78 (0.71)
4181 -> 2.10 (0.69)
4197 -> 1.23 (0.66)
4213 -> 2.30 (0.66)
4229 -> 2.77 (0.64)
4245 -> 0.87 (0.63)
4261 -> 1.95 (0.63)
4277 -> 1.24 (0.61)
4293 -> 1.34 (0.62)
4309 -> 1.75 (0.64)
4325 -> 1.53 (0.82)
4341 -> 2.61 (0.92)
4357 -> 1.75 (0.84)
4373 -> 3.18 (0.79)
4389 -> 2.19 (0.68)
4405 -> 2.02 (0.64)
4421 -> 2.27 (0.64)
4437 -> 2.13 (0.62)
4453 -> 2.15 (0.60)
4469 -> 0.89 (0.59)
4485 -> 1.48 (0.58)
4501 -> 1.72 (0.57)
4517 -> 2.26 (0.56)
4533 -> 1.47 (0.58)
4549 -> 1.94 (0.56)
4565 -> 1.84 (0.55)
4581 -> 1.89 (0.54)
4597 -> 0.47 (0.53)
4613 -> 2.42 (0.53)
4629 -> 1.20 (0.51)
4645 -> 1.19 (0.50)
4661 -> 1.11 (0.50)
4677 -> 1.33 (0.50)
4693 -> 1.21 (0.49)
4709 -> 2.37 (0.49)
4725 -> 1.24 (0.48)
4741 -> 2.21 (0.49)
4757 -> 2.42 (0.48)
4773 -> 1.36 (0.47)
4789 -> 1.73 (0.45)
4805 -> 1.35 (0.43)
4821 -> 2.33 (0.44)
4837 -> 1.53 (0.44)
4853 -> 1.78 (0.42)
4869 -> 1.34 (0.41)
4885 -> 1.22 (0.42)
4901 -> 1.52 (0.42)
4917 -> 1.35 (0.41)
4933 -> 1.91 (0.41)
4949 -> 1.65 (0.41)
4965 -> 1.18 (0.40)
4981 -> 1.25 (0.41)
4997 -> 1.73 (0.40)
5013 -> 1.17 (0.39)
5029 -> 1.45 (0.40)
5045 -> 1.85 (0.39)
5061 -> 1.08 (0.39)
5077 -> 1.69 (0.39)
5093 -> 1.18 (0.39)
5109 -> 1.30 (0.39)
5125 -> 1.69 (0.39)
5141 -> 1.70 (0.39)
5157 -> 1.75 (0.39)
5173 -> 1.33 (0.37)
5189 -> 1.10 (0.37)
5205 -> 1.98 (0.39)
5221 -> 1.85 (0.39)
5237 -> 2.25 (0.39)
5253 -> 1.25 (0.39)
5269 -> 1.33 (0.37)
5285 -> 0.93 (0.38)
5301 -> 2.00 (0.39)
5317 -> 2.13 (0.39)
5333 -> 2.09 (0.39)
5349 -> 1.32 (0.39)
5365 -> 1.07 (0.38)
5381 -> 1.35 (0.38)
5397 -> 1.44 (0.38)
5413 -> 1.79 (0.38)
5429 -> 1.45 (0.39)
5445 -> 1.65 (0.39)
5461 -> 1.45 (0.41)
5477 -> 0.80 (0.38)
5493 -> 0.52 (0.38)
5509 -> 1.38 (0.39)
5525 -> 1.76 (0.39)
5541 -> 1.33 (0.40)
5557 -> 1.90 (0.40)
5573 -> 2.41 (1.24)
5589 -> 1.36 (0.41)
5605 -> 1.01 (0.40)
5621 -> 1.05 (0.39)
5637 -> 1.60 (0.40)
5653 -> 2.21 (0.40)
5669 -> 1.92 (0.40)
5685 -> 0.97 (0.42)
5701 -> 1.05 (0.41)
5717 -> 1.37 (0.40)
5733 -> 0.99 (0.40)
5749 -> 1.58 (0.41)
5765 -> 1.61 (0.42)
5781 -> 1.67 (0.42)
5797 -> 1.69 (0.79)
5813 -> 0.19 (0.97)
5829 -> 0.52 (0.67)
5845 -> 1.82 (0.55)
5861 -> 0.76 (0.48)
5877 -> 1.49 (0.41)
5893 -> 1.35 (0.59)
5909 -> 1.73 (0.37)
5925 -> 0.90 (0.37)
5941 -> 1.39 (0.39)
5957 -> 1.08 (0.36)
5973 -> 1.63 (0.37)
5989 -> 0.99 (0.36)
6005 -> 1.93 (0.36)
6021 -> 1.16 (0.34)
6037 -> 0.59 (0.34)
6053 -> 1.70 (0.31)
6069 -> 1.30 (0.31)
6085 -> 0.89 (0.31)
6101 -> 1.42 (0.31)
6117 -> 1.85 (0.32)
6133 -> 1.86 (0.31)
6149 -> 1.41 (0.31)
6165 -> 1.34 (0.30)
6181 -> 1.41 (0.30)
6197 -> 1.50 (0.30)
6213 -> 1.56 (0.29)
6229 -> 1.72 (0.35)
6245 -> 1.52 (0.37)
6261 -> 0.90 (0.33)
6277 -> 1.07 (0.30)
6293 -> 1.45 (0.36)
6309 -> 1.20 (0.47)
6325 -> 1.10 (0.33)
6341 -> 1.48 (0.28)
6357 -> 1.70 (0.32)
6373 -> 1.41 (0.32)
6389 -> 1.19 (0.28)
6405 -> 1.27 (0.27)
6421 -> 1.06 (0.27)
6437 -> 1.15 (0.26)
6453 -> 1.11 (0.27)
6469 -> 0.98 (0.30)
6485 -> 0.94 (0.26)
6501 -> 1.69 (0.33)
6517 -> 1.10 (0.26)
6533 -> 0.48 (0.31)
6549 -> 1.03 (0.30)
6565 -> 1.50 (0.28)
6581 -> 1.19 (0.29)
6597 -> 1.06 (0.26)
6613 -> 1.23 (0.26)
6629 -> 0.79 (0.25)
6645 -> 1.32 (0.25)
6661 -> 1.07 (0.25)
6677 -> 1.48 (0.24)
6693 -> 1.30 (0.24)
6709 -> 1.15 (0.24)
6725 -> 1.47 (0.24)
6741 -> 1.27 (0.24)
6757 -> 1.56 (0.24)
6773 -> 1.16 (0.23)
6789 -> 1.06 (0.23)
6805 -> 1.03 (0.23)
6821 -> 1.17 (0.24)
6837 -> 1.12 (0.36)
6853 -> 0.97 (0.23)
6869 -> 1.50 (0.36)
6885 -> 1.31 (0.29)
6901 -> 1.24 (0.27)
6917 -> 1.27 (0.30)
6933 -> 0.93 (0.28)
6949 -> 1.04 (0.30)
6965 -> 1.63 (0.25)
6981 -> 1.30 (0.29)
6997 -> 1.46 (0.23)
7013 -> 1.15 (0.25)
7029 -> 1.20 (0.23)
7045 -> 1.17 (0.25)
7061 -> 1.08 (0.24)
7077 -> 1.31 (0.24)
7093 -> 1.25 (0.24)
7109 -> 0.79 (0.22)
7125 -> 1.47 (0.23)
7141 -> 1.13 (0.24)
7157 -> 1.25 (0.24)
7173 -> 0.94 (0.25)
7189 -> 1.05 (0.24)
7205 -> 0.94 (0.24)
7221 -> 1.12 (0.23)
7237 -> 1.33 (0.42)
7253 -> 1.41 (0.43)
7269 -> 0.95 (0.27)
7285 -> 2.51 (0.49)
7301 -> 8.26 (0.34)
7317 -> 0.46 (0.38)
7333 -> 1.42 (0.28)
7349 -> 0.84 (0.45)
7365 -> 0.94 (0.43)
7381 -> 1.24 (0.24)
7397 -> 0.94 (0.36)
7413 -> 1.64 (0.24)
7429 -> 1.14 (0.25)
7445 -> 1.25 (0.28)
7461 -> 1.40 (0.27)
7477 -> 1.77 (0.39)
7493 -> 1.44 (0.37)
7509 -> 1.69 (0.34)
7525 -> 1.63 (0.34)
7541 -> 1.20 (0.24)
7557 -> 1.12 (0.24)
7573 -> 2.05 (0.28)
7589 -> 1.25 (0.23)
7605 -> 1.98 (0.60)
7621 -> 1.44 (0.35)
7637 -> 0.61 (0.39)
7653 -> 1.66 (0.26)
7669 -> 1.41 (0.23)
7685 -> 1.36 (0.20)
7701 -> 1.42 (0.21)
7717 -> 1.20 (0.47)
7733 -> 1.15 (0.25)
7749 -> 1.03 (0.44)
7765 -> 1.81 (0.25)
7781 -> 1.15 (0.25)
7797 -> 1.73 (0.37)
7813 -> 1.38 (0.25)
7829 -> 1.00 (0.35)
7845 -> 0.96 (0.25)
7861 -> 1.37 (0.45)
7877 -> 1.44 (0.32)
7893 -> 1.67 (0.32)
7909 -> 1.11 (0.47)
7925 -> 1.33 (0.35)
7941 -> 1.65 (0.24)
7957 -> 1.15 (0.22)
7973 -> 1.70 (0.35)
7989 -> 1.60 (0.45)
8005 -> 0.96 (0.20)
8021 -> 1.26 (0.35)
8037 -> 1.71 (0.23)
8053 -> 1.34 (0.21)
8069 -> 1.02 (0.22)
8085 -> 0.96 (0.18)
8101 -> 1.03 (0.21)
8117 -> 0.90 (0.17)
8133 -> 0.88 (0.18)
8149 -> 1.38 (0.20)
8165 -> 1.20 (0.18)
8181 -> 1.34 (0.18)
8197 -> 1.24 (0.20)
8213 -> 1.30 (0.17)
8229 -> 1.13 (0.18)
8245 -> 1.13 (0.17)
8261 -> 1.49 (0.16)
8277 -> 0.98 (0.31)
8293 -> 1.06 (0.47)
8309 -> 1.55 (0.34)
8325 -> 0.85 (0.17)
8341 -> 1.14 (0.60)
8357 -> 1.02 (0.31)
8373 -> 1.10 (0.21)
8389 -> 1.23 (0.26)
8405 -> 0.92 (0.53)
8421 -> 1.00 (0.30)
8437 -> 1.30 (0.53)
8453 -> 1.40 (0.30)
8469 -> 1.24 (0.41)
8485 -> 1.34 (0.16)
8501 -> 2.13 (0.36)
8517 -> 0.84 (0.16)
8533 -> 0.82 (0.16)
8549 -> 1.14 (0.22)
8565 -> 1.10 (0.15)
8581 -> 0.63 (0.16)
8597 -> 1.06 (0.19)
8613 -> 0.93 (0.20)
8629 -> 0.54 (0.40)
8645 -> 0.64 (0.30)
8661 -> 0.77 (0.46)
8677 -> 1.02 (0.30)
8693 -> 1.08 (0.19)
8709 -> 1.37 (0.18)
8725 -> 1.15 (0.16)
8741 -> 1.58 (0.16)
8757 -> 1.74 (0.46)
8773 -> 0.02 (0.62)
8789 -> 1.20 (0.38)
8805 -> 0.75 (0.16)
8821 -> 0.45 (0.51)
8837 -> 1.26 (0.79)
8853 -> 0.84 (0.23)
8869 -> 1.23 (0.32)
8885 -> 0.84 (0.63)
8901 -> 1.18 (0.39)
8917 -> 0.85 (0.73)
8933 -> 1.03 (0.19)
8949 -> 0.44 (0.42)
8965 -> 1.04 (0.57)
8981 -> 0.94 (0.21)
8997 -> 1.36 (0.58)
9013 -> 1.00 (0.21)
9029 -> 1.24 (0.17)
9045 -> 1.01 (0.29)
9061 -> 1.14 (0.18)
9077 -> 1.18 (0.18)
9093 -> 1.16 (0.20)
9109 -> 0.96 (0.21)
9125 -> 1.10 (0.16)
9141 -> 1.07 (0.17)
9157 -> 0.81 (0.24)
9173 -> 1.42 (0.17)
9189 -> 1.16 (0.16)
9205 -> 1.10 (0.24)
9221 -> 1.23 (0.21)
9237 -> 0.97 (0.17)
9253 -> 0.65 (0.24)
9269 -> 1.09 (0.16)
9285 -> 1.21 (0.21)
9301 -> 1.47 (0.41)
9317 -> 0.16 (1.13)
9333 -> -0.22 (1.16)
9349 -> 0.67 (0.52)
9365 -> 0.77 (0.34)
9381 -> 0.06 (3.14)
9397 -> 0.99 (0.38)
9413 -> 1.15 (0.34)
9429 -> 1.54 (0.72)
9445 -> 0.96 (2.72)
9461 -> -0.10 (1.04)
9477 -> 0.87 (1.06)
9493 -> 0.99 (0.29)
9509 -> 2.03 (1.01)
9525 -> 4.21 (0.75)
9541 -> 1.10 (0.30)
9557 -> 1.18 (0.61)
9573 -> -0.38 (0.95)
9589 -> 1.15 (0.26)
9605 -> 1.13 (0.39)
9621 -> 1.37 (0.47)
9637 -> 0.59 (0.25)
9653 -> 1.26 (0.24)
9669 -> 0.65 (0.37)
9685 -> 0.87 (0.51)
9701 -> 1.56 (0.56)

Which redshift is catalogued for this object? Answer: 0.96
